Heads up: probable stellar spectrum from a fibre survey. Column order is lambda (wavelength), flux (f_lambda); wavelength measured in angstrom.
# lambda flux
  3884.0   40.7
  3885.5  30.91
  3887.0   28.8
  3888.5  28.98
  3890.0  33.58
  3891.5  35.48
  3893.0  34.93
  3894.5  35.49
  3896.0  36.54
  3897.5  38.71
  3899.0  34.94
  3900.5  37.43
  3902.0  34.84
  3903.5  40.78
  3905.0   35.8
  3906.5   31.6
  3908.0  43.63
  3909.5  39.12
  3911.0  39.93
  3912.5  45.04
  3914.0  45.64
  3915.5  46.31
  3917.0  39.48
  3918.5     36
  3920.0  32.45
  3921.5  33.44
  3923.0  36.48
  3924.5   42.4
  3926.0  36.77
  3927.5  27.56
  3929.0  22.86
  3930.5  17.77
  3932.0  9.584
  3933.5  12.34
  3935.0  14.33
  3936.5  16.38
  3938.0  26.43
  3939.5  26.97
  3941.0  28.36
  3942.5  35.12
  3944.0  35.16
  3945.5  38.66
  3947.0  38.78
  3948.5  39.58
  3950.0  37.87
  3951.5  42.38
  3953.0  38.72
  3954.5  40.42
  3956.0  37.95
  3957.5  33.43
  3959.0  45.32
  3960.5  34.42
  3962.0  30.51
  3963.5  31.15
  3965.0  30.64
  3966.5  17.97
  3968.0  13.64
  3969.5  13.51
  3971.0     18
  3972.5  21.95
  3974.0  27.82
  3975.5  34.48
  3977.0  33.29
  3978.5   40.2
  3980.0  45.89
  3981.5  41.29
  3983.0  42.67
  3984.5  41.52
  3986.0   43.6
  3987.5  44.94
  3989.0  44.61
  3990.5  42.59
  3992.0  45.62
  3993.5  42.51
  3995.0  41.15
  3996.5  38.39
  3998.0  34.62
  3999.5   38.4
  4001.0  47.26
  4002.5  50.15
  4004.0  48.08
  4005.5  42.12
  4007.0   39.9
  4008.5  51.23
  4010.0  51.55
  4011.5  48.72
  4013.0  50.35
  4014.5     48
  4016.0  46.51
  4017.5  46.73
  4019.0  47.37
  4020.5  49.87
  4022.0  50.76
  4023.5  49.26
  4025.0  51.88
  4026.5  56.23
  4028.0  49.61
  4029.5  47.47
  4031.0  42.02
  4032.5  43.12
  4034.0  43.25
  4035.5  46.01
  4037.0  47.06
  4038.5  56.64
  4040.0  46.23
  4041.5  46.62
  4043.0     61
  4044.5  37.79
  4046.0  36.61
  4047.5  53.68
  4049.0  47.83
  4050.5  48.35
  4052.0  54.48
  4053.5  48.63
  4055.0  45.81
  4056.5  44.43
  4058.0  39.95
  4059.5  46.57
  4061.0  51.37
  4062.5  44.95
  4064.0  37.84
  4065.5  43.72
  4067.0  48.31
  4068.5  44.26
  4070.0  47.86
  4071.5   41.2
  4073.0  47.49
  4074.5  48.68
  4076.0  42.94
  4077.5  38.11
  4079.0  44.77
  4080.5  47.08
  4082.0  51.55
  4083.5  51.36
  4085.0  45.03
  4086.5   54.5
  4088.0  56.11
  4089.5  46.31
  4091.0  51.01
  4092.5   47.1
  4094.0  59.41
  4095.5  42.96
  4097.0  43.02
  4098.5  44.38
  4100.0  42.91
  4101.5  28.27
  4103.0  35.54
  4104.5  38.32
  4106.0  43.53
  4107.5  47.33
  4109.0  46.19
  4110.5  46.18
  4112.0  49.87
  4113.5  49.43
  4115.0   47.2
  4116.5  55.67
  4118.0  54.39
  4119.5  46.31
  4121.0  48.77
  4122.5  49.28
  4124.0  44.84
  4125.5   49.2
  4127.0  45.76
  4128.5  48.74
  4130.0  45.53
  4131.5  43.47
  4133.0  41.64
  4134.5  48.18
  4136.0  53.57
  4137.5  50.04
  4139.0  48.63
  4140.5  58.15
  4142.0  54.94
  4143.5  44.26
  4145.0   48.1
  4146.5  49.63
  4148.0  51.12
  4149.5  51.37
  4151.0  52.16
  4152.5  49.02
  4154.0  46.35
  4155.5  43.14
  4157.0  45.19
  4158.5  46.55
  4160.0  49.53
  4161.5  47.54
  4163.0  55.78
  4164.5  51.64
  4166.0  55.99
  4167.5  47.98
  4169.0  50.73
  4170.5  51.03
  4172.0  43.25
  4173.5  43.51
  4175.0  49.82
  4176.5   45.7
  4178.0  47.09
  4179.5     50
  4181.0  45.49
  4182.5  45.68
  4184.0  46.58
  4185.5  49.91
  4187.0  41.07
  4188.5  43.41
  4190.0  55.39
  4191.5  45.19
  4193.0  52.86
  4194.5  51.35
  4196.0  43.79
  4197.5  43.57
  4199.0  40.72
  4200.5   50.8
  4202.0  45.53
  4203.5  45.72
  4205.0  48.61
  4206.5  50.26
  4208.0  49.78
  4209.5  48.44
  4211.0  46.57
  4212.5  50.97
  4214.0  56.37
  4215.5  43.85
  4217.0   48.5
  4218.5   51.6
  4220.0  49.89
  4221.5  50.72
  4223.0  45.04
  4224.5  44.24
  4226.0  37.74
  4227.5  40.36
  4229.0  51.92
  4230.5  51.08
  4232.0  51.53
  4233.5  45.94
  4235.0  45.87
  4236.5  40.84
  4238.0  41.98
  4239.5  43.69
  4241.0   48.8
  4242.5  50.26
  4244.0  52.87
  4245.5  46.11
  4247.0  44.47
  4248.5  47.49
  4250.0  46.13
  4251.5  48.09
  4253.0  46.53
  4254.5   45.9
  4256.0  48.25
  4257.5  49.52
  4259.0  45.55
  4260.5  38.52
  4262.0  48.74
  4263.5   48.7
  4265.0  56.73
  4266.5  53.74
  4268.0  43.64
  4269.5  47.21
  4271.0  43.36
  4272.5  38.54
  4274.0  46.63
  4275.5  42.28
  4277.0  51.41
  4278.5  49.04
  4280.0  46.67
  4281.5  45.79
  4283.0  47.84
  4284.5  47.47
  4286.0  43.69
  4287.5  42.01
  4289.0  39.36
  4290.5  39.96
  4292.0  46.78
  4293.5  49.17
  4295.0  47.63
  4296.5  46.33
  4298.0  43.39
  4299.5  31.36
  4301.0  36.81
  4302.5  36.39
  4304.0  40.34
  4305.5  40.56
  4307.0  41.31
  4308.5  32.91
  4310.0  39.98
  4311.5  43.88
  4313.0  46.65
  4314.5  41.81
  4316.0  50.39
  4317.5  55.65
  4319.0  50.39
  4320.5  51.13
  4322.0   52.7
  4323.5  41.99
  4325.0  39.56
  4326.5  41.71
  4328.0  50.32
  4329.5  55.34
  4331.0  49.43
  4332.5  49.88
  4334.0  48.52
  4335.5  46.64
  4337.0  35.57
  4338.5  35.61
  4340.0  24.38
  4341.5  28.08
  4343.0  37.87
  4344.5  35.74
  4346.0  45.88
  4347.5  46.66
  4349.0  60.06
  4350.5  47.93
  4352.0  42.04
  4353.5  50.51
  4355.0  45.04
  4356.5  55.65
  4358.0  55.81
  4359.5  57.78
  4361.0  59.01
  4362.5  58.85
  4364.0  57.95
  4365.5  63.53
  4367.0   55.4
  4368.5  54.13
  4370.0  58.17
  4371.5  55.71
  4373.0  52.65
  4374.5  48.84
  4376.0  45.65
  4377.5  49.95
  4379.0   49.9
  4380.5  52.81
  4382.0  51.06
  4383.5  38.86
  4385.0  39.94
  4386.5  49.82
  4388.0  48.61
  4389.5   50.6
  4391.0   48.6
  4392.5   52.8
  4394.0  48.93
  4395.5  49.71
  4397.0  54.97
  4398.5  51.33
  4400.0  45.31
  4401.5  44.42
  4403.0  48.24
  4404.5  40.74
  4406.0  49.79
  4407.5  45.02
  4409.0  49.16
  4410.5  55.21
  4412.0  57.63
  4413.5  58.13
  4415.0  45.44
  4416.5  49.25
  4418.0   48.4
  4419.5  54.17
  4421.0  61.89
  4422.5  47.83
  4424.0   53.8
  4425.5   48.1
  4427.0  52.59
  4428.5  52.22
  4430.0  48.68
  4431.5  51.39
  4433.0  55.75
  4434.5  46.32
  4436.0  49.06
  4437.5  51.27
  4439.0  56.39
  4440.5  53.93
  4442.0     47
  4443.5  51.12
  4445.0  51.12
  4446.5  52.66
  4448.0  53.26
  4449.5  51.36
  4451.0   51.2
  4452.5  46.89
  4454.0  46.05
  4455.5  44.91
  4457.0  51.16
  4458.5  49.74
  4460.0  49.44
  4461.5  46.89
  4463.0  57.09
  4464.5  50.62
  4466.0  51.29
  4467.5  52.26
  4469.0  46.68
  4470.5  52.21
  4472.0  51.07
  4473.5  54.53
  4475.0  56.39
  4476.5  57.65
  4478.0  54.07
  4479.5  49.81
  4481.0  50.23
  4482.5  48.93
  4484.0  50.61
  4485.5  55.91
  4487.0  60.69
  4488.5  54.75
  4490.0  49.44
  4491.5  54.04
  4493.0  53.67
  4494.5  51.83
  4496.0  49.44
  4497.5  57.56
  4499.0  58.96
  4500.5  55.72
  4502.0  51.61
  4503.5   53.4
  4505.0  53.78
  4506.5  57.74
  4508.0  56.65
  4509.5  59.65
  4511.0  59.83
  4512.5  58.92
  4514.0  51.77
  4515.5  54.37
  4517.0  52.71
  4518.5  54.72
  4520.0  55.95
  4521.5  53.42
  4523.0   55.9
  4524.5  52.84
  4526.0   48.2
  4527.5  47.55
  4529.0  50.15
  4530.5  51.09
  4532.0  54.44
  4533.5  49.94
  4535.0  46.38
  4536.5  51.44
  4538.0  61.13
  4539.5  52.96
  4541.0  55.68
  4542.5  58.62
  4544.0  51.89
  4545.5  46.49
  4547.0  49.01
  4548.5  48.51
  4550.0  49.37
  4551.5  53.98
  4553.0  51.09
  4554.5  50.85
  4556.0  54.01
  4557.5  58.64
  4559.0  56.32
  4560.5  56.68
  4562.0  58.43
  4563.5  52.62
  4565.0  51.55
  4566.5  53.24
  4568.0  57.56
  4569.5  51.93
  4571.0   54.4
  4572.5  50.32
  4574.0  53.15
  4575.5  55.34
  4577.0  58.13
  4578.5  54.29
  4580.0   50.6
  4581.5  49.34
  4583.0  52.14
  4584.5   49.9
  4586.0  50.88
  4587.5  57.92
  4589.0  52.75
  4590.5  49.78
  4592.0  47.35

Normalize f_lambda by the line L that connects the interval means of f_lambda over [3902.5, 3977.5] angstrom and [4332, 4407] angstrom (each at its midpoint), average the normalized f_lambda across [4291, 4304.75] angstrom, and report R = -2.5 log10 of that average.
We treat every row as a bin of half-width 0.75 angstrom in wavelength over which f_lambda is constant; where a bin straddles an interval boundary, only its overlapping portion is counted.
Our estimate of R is 0.09 mag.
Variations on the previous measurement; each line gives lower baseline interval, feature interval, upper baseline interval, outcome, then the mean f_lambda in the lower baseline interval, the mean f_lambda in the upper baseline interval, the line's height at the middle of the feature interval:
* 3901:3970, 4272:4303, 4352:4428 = 0.08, 32.6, 51.3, 47.1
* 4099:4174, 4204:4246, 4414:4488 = 0.03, 47.7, 51.4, 48.8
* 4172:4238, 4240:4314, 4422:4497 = 0.08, 47.2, 51.5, 48.4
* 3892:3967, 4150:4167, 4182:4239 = -0.11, 33.8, 47.2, 44.7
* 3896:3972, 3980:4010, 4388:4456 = -0.24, 32.5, 50.5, 34.8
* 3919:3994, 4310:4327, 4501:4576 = -0.02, 32.6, 53.5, 45.6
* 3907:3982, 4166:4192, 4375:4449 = -0.15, 32.3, 50.2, 41.3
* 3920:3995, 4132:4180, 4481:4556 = -0.22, 32.7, 53.3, 40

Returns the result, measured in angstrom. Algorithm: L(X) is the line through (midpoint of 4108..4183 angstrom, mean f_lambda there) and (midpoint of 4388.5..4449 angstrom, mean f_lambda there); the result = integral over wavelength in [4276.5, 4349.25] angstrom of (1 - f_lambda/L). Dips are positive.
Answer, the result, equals 9.0 angstrom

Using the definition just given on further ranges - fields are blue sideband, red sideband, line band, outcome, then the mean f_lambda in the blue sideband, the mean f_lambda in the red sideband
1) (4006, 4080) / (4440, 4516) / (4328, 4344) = 2.9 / 47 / 52.7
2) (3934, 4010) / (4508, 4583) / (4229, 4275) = -2.6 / 35.9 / 53.4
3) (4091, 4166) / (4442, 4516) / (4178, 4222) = 0.7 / 47.7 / 52.8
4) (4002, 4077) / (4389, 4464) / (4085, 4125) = 0.7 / 47.2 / 50.5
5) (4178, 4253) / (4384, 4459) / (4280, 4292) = 1.0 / 47.3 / 50.2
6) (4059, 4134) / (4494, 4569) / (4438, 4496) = 1.0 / 46.3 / 53.7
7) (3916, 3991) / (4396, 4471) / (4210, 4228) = -2.1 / 32.4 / 50.6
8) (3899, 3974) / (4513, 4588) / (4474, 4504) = -1.7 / 32.1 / 53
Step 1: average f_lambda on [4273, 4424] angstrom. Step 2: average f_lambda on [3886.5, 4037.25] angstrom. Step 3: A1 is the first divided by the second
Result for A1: 1.26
